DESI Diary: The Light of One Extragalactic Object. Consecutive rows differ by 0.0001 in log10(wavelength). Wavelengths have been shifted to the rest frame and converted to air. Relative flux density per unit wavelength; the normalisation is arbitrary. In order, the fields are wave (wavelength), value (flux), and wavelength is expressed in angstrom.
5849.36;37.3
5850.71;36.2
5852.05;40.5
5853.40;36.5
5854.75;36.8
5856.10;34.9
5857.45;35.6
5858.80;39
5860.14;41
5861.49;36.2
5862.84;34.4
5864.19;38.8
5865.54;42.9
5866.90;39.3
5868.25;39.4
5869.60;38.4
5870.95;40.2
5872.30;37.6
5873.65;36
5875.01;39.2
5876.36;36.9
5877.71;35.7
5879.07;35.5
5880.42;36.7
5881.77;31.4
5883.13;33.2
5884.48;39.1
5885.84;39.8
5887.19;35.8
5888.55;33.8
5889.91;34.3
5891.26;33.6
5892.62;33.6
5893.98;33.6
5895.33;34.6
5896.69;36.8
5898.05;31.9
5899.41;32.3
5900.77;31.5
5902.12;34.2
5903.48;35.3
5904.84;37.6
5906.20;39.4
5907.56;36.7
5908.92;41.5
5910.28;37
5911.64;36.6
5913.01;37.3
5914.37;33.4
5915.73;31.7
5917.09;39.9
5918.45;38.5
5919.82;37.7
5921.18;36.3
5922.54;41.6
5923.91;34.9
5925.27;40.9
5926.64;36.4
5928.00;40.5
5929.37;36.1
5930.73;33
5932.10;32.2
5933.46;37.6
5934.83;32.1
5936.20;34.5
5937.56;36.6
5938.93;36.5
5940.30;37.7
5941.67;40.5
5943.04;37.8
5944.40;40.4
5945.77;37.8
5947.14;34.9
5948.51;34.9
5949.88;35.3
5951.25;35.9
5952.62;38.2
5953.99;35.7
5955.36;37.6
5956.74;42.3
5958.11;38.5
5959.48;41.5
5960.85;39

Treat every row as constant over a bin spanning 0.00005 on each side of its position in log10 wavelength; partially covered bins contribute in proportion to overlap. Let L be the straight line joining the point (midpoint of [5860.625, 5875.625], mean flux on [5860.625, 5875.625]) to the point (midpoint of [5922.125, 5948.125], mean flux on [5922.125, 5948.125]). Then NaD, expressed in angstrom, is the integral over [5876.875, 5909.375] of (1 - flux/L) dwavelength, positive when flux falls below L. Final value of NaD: 2.18 angstrom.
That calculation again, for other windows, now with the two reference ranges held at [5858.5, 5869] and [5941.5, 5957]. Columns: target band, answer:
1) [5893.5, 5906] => 1.3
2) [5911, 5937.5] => 1.0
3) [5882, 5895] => 1.1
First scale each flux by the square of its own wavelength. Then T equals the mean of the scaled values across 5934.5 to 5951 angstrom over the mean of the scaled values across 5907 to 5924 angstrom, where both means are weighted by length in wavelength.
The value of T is 1.0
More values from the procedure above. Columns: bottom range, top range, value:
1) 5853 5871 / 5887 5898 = 0.91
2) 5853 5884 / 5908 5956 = 1.01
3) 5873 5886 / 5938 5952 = 1.05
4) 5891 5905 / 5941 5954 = 1.11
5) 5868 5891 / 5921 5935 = 1.02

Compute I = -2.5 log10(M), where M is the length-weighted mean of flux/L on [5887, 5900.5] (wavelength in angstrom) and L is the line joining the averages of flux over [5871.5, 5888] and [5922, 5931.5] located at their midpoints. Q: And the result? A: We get 0.09 mag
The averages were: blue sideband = 36.4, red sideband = 37.5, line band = 33.9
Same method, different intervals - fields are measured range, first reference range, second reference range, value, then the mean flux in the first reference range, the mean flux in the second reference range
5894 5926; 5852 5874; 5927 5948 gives 0.02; 38.1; 36.5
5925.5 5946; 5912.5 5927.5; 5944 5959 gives 0.02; 37.2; 37.4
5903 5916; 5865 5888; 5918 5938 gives 0.00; 37.4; 36.6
